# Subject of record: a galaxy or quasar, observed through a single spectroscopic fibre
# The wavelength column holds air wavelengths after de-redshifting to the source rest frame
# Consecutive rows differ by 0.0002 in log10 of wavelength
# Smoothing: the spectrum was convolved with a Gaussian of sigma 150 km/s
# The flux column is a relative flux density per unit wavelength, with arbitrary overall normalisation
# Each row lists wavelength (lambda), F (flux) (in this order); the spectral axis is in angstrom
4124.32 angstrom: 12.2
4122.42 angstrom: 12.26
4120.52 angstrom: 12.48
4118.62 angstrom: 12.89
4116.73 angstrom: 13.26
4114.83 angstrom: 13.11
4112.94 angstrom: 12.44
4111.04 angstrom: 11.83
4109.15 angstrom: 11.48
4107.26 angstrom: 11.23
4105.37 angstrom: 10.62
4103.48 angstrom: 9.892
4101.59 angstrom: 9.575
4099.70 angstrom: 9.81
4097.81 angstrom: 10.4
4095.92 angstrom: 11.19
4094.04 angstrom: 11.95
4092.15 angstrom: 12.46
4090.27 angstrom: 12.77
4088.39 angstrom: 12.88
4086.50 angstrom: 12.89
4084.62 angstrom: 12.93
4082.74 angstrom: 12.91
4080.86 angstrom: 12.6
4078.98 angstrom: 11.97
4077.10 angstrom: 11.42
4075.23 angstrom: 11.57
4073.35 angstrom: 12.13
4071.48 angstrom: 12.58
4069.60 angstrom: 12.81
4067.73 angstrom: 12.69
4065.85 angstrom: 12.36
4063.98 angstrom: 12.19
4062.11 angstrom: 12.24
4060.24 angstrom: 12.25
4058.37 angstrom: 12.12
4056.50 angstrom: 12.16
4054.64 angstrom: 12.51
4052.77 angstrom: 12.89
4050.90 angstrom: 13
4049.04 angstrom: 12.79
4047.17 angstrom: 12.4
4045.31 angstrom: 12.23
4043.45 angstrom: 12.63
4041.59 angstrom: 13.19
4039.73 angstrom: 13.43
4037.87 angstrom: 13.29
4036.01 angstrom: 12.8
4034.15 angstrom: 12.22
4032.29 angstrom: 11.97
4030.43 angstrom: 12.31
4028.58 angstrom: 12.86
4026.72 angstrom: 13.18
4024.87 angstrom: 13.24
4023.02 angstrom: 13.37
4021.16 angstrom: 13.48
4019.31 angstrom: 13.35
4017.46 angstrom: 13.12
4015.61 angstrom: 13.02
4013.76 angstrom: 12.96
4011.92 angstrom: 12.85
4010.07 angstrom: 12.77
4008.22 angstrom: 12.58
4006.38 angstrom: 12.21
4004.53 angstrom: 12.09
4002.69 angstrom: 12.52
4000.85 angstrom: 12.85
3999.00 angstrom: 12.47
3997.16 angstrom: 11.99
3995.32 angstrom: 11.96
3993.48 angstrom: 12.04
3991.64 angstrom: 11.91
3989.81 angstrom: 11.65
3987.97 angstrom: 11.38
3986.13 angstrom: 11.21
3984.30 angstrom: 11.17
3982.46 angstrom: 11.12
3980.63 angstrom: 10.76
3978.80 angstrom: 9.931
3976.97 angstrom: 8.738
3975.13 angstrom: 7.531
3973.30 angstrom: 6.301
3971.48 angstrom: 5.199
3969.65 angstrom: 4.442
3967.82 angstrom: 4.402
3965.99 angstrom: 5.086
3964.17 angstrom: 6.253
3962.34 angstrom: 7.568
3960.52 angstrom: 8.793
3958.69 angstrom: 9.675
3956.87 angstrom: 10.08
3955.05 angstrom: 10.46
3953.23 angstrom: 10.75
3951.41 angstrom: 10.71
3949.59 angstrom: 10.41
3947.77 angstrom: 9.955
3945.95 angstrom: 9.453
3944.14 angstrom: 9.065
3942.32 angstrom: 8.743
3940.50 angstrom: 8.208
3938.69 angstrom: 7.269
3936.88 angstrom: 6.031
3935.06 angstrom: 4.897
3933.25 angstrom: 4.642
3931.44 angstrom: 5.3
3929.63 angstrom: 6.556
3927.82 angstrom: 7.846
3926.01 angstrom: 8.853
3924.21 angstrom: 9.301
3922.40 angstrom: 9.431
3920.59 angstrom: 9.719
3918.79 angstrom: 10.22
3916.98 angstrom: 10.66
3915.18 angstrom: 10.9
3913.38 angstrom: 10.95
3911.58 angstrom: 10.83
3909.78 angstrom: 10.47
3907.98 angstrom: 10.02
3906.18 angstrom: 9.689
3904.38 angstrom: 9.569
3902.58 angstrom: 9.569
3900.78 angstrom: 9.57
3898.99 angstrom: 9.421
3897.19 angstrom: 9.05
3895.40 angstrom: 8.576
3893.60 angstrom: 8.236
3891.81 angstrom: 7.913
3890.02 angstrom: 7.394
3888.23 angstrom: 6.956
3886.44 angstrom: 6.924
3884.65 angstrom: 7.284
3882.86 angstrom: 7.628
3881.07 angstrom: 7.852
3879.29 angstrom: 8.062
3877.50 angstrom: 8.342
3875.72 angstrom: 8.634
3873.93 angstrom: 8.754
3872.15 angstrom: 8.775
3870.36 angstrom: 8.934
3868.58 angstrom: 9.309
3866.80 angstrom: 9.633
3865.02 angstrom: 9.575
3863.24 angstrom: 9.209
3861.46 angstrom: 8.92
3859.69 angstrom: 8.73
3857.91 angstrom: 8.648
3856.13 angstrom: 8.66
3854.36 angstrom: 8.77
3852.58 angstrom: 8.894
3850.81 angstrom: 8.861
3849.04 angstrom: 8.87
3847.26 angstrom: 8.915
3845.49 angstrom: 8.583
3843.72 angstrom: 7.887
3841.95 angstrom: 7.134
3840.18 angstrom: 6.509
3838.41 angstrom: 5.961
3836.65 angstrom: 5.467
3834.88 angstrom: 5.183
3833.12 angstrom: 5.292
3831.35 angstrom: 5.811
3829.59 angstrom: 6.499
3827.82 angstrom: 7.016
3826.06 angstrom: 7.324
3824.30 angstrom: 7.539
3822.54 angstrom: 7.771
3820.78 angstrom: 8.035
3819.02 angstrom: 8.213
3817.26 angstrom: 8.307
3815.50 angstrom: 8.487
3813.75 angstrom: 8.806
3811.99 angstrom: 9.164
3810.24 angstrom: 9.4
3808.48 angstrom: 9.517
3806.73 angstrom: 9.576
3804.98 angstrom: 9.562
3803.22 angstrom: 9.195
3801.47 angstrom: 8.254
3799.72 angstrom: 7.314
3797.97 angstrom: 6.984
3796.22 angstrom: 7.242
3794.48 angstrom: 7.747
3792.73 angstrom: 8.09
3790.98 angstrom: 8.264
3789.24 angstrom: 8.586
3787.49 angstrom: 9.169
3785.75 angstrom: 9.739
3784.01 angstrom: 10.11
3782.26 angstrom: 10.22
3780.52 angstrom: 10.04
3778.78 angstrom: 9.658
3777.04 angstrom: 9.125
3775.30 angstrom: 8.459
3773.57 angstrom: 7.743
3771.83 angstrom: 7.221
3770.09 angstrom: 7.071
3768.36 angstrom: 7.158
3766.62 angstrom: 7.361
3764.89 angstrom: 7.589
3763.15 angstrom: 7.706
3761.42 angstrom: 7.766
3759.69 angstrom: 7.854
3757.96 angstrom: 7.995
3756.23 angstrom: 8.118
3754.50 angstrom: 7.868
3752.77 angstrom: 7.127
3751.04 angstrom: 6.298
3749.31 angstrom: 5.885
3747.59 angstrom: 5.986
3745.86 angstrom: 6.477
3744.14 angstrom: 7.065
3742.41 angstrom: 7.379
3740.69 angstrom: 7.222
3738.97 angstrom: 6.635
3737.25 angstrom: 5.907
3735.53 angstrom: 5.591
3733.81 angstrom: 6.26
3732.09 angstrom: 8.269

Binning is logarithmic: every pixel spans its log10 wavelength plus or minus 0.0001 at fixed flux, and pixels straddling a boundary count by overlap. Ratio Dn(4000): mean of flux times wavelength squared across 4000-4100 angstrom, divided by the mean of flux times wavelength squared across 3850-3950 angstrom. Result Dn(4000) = 1.56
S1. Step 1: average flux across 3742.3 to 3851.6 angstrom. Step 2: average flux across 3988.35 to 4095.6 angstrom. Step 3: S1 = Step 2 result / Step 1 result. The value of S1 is 1.59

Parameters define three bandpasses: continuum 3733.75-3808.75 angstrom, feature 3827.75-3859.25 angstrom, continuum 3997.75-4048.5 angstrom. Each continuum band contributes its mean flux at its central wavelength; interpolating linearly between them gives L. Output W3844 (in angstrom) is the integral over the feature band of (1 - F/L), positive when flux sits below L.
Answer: 6.4 angstrom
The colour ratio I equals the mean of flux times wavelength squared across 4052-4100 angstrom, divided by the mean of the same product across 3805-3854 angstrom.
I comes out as 1.78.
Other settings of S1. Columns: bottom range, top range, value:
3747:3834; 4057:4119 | 1.49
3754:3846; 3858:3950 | 1.09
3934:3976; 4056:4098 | 1.56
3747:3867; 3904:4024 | 1.22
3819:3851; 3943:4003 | 1.34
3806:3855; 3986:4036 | 1.61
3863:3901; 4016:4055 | 1.53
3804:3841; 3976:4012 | 1.54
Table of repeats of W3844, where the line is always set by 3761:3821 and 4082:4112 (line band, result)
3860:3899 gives 4.0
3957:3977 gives 6.8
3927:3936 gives 3.7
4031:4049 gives -2.8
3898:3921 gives -1.1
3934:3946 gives 3.0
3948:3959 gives -0.3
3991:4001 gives -1.5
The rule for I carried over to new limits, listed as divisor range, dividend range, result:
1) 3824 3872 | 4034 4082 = 1.76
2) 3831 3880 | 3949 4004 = 1.27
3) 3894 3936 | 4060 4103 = 1.46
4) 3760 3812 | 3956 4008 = 1.27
